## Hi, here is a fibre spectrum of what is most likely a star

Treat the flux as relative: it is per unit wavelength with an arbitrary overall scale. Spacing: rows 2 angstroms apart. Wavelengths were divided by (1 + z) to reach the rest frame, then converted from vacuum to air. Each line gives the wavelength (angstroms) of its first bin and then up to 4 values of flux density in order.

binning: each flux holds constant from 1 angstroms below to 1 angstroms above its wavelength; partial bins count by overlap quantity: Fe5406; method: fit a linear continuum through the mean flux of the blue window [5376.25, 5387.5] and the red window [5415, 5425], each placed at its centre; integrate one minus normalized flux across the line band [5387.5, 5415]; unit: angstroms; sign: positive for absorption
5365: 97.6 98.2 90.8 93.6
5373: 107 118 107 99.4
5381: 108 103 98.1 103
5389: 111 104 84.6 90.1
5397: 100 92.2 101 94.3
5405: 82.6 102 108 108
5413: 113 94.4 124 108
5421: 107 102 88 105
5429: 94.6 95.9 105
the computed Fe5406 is 1.5 angstroms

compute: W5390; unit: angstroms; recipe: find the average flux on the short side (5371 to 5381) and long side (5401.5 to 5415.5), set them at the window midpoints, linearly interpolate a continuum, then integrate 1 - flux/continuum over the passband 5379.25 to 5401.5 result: 0.9 angstroms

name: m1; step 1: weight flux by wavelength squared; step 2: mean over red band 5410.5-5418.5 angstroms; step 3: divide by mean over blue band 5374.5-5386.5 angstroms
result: 1.1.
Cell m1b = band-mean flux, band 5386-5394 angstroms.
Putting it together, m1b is 101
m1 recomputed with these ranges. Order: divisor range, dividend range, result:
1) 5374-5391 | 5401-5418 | 0.98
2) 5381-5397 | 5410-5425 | 1.08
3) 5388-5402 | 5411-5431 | 1.07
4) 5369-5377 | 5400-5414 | 0.98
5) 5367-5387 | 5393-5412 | 0.95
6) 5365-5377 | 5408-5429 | 1.05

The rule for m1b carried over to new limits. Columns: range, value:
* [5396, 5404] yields 96.9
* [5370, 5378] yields 106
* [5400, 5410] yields 97.6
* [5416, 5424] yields 110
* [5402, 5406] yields 88.4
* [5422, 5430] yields 97.4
